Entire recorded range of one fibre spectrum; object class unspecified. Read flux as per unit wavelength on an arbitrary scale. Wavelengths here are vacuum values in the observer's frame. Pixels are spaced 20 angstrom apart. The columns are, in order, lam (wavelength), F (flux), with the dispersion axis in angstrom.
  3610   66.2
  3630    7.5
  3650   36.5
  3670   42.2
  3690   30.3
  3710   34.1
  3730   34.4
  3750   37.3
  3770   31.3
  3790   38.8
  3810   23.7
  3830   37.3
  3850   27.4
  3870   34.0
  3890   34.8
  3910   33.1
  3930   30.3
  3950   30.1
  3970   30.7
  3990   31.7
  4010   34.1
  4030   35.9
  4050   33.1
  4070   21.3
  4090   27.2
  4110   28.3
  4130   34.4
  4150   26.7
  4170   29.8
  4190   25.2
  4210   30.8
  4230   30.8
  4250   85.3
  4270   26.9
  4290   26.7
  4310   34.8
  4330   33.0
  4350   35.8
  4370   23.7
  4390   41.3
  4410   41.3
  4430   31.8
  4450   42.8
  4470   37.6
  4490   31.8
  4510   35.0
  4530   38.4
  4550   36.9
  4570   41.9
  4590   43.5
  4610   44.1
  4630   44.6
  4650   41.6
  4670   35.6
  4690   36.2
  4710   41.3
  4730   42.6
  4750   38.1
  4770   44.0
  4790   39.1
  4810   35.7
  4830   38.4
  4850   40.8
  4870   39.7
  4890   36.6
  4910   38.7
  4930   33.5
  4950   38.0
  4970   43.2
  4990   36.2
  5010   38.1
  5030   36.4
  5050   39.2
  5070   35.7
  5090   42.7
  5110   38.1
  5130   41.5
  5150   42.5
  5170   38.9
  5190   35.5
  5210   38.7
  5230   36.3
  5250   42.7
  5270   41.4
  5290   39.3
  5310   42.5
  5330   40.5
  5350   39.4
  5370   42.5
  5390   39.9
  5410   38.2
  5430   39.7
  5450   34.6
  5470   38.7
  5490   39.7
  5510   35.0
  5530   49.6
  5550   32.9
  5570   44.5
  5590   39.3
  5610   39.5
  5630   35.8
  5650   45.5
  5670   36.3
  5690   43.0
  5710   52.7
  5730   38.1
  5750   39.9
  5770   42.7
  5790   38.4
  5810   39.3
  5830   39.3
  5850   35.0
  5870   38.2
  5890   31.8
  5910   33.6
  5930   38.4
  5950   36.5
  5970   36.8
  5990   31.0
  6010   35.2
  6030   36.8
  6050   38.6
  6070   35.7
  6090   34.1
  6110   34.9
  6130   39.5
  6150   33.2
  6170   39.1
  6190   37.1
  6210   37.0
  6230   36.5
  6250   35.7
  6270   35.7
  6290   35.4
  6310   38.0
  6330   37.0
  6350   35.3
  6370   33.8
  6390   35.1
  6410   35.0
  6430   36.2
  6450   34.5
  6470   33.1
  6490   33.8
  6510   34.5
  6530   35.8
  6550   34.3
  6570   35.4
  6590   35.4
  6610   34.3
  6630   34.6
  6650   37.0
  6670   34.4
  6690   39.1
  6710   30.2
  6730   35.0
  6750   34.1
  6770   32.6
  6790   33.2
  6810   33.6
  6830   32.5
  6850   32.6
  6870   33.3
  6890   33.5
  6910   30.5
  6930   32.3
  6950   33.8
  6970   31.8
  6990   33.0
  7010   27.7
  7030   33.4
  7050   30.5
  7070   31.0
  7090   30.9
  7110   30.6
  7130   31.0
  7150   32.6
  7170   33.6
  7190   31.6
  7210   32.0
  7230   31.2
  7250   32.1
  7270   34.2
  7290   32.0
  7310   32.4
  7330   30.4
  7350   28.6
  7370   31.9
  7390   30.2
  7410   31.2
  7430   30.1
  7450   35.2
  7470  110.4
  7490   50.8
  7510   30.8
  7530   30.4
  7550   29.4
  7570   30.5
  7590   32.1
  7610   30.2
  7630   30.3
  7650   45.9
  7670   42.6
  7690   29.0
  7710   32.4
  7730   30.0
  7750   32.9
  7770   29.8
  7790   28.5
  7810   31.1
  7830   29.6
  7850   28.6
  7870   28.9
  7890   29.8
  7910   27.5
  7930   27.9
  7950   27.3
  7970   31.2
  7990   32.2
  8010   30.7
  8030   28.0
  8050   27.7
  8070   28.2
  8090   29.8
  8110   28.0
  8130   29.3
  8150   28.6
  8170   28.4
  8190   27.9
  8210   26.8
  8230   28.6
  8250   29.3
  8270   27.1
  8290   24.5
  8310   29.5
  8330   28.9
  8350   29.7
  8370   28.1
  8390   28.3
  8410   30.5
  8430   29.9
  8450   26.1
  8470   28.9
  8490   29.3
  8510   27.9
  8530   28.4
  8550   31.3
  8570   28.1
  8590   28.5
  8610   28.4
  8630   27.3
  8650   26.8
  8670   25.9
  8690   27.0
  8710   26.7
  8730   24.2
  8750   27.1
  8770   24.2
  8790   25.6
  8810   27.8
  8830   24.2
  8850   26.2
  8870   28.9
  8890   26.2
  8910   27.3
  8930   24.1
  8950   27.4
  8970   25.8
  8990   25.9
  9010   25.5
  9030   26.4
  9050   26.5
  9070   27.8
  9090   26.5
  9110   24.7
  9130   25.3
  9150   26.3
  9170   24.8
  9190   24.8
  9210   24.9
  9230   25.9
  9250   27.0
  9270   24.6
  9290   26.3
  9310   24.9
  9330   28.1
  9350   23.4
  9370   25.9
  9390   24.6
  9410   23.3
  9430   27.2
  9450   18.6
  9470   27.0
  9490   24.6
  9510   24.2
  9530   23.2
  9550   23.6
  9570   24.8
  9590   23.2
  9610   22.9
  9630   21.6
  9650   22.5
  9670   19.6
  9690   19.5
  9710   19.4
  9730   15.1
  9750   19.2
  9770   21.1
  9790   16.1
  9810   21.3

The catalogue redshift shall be 0.138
